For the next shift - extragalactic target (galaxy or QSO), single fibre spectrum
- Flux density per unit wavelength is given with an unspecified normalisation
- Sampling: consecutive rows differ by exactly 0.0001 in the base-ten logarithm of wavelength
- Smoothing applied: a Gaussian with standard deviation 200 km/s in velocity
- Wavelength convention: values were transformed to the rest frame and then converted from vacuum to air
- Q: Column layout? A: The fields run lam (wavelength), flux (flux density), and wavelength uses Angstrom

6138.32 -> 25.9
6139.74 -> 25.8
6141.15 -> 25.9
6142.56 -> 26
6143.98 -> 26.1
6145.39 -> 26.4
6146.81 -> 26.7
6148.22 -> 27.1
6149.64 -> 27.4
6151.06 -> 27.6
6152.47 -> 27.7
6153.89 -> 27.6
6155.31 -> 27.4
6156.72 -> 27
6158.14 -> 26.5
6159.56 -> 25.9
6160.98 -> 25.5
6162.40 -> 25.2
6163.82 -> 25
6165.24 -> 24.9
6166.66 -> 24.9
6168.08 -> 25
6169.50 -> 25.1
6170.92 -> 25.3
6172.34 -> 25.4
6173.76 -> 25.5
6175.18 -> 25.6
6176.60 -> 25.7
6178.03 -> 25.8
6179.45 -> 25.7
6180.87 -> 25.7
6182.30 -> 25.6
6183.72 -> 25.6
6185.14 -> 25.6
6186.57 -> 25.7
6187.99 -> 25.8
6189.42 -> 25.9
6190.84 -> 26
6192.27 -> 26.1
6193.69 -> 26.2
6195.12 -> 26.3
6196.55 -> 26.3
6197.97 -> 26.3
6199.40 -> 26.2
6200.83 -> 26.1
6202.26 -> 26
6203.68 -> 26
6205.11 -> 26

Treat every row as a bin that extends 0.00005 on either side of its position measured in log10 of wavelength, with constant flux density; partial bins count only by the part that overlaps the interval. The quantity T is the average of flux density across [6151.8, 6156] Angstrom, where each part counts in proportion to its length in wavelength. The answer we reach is 27.5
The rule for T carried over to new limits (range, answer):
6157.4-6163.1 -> 25.8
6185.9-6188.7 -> 25.8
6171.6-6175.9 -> 25.5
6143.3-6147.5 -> 26.4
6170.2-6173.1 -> 25.4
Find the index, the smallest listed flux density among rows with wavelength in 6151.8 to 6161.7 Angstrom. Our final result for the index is 25.5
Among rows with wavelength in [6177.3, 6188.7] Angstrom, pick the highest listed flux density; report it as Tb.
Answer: 25.8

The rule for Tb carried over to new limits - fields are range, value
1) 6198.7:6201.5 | 26.2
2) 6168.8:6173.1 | 25.4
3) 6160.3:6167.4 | 25.5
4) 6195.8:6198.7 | 26.3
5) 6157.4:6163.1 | 26.5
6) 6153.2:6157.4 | 27.6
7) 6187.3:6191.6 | 26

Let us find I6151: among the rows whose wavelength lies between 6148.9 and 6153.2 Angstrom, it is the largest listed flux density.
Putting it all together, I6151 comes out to 27.7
